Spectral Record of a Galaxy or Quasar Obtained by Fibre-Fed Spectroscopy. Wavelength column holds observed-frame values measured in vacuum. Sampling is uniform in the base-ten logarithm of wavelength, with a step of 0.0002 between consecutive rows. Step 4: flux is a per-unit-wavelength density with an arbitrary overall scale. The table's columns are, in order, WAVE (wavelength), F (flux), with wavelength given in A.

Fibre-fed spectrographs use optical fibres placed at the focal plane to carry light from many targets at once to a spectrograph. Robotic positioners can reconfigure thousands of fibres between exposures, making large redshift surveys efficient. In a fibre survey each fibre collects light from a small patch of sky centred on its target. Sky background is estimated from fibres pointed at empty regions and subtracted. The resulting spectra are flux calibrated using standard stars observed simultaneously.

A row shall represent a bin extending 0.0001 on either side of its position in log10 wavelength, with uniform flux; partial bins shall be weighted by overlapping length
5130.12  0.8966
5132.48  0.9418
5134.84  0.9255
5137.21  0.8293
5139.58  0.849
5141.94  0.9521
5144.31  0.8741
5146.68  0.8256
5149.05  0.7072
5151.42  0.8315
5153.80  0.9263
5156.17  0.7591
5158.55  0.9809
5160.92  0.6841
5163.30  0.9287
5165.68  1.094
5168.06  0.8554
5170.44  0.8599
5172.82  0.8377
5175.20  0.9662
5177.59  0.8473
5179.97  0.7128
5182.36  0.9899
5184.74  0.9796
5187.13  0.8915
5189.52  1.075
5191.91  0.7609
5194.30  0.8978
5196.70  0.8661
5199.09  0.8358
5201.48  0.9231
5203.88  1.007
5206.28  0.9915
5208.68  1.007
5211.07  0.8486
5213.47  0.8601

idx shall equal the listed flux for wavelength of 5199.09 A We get 0.8358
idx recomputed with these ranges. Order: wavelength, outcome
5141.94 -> 0.9521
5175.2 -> 0.9662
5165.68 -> 1.094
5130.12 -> 0.8966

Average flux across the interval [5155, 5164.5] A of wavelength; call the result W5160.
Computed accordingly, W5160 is 0.838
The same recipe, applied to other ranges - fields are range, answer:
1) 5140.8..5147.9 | 0.882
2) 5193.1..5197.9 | 0.881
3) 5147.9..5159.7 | 0.841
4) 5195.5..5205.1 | 0.908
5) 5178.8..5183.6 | 0.854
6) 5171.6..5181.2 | 0.841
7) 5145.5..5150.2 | 0.767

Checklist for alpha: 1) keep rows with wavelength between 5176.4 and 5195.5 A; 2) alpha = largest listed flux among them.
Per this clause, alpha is 1.075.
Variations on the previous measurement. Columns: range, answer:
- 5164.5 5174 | 1.094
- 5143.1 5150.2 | 0.8741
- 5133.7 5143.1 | 0.9521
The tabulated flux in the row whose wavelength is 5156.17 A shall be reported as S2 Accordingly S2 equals 0.7591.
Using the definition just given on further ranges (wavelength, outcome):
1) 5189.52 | 1.075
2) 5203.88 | 1.007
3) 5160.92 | 0.6841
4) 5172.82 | 0.8377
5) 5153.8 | 0.9263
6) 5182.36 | 0.9899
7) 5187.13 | 0.8915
